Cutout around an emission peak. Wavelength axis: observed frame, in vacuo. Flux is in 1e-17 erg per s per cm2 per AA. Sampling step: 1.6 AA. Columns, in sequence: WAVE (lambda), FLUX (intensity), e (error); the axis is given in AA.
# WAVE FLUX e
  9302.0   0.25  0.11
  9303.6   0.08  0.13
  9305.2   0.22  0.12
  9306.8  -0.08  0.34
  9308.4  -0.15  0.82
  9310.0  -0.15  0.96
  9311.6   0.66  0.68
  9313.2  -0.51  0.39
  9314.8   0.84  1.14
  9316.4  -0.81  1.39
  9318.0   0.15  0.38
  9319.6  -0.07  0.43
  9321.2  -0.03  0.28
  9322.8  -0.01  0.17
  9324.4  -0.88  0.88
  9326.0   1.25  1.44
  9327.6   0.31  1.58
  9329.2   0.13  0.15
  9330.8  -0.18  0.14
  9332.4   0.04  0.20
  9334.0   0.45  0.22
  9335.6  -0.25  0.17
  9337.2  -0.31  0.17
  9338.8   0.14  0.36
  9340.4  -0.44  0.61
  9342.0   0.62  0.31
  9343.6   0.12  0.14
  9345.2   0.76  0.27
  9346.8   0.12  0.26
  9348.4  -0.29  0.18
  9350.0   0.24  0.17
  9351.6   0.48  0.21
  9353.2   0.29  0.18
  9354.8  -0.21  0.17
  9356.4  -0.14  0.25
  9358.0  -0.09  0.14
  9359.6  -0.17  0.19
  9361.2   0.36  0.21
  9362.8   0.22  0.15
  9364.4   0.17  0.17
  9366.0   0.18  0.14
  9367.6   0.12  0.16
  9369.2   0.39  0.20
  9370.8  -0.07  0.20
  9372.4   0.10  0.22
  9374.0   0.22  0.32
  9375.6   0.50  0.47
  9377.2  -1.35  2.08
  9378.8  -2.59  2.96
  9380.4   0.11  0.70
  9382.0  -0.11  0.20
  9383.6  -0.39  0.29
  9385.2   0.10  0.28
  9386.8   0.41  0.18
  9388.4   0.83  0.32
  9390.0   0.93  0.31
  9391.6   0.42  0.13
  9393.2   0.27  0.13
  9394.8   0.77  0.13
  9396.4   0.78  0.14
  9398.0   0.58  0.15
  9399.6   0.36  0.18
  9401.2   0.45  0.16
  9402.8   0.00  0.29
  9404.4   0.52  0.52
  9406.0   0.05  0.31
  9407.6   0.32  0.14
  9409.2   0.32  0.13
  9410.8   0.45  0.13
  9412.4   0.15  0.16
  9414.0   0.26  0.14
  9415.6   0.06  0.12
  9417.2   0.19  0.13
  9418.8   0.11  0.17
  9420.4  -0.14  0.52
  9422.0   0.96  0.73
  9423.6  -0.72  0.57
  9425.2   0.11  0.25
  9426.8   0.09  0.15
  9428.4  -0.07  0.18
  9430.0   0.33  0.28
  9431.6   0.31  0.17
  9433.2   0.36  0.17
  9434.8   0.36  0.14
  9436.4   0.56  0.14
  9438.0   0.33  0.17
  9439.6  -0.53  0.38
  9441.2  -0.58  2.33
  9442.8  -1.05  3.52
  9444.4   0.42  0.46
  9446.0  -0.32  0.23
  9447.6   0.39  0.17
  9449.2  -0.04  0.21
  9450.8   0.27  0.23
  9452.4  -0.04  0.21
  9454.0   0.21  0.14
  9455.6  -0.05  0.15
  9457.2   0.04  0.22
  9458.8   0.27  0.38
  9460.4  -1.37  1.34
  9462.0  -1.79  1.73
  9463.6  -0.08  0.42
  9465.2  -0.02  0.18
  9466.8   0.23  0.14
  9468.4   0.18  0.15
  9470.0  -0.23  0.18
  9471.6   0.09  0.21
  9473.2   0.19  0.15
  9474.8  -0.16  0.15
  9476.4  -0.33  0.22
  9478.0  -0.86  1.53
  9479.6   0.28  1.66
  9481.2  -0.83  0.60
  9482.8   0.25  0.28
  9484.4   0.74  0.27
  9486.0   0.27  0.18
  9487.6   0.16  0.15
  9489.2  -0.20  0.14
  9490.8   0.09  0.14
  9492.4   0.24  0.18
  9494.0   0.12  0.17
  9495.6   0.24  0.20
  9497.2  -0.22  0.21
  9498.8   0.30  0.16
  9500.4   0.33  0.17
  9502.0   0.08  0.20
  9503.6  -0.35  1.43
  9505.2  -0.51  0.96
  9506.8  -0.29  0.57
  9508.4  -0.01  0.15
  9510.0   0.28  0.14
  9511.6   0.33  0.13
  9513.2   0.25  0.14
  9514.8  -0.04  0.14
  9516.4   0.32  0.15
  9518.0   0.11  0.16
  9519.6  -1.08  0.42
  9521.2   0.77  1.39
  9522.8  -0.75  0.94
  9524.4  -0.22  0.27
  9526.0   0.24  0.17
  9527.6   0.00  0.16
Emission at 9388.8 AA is [O II]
